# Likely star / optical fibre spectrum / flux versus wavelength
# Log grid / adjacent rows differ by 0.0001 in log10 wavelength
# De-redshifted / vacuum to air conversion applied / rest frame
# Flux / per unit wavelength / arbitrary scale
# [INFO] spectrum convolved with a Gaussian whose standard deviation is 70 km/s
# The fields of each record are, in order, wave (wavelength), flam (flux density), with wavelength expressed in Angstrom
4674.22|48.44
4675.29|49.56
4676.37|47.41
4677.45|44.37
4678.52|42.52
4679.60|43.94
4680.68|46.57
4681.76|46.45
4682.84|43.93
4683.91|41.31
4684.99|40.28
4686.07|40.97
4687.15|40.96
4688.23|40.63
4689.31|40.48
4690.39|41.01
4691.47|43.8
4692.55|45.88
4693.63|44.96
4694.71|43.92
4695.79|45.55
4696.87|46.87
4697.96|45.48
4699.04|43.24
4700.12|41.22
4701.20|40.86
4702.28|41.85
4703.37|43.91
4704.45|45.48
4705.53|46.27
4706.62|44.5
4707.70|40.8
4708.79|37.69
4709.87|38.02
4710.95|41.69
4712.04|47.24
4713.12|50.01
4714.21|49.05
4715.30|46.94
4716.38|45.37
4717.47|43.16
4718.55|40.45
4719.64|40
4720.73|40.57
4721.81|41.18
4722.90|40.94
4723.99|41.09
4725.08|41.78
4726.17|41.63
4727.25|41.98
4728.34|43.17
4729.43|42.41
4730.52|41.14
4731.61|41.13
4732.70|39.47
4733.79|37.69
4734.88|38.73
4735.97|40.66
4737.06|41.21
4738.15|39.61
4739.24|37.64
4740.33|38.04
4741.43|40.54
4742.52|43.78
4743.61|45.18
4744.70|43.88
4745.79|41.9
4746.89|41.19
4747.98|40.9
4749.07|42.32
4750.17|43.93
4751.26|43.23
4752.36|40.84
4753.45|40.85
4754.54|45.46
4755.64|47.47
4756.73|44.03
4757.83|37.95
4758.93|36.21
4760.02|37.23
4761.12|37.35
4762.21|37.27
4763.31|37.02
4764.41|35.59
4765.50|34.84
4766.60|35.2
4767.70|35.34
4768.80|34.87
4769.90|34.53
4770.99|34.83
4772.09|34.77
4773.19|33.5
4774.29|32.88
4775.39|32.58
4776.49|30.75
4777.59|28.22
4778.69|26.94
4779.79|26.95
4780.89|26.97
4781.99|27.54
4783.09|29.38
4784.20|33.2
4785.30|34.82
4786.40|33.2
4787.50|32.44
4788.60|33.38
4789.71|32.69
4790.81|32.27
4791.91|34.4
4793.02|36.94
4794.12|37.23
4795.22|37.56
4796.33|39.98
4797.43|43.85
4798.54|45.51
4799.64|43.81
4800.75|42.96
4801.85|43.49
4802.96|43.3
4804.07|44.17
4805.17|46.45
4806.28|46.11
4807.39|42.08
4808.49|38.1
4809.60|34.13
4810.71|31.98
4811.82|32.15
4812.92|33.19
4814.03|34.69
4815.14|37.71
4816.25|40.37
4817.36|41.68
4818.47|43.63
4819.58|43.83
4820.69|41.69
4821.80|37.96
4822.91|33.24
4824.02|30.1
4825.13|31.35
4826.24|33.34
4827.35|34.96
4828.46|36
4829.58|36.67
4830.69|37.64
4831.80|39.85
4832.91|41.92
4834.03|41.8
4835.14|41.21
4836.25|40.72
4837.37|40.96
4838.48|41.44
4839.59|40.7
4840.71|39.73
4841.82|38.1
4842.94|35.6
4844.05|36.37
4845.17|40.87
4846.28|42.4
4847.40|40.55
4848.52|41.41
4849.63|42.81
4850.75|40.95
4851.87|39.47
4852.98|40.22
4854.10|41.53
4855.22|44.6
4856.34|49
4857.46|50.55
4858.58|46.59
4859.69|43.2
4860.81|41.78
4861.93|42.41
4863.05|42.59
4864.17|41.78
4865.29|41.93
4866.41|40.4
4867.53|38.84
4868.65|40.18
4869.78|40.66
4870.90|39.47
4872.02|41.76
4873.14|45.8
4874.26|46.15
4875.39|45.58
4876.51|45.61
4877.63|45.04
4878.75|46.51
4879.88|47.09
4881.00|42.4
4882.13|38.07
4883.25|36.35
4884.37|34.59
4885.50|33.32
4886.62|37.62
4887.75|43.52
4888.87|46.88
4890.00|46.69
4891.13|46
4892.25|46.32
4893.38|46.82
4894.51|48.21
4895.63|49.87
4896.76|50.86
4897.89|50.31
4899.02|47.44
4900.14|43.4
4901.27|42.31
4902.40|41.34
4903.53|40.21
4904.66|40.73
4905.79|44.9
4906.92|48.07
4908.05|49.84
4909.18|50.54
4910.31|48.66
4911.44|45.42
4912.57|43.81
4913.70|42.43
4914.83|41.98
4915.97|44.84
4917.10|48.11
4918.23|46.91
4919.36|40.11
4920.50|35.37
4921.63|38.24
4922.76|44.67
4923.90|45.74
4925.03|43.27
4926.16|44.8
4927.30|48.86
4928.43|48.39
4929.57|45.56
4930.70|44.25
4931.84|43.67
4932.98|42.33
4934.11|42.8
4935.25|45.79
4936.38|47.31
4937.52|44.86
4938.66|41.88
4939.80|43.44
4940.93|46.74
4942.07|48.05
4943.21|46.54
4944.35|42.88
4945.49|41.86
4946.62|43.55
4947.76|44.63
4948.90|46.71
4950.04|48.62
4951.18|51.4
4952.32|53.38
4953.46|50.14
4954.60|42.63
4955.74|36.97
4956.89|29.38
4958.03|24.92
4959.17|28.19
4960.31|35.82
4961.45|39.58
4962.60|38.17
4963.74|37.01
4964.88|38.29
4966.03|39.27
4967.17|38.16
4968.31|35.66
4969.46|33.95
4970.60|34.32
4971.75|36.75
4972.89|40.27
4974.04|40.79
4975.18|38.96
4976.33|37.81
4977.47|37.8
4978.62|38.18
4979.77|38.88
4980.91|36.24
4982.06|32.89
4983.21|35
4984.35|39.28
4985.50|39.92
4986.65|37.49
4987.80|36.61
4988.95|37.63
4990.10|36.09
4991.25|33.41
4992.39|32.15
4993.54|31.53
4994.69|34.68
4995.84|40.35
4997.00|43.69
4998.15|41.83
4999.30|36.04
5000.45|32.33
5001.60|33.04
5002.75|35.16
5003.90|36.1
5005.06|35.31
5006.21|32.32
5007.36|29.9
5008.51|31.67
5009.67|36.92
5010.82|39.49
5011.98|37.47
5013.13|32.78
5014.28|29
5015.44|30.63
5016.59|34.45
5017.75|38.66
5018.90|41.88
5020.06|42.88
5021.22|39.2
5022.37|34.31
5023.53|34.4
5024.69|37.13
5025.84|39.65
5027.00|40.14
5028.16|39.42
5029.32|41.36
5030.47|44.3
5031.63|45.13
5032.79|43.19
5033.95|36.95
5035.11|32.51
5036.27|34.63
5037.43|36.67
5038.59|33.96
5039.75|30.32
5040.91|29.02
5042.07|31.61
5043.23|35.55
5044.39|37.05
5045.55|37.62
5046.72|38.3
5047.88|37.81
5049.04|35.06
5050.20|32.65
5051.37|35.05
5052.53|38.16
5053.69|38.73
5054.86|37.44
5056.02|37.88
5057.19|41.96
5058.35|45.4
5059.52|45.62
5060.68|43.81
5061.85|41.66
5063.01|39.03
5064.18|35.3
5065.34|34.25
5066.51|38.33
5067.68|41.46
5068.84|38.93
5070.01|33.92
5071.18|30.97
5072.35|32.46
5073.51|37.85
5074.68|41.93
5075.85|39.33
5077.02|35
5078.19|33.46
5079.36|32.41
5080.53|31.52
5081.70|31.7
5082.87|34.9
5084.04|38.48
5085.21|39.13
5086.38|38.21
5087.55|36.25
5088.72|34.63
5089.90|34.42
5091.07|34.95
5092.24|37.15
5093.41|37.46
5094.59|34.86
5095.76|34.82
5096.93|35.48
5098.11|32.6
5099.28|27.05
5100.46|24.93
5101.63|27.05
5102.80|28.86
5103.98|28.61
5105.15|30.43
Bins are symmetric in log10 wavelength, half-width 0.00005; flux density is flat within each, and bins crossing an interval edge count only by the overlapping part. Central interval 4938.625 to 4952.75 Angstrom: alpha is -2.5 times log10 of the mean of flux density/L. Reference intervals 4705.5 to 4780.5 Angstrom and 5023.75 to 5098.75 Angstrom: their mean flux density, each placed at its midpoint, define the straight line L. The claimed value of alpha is -0.21 mag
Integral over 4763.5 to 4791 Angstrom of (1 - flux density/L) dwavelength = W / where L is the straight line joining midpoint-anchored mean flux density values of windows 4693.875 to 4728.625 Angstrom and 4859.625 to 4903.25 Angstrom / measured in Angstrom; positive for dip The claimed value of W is 6.9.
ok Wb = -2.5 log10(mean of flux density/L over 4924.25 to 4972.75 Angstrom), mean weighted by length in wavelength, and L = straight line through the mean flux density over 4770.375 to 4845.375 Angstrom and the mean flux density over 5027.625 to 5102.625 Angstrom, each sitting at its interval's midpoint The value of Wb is -0.148 mag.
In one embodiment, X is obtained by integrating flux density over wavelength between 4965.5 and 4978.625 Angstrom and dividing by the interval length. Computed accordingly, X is 37.6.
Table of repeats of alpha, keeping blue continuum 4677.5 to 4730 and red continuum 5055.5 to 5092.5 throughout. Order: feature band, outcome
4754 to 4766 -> 0.08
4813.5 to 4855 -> 0.05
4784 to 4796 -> 0.21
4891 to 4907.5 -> -0.15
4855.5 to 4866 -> -0.10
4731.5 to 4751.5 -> 0.04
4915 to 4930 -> -0.12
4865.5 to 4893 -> -0.05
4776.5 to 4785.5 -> 0.39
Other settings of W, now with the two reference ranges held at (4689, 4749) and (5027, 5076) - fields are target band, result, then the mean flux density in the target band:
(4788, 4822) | 1.6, 39.3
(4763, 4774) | 1.8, 35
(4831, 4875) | -1.3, 41.7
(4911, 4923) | -1.0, 42.8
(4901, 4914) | -1.7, 45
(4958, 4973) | 1.1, 36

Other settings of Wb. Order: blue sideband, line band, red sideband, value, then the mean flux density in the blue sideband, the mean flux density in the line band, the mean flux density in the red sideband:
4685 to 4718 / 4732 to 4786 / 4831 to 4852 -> 0.14 mag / 43.5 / 37.2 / 40.3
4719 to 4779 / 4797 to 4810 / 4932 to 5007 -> -0.10 mag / 39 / 42.9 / 39.1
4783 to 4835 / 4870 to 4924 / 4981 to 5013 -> -0.19 mag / 37.9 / 44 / 35.8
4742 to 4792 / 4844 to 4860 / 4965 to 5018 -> -0.18 mag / 36.3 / 42.9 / 36.1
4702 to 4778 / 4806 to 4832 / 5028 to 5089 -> 0.07 mag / 40.3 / 37.1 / 37.1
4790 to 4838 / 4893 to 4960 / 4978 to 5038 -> -0.18 mag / 38.8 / 44.3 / 36.7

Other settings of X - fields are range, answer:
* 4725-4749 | 41.1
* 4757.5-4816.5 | 35.9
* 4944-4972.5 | 39.7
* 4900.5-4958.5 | 44.1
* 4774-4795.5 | 31.9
